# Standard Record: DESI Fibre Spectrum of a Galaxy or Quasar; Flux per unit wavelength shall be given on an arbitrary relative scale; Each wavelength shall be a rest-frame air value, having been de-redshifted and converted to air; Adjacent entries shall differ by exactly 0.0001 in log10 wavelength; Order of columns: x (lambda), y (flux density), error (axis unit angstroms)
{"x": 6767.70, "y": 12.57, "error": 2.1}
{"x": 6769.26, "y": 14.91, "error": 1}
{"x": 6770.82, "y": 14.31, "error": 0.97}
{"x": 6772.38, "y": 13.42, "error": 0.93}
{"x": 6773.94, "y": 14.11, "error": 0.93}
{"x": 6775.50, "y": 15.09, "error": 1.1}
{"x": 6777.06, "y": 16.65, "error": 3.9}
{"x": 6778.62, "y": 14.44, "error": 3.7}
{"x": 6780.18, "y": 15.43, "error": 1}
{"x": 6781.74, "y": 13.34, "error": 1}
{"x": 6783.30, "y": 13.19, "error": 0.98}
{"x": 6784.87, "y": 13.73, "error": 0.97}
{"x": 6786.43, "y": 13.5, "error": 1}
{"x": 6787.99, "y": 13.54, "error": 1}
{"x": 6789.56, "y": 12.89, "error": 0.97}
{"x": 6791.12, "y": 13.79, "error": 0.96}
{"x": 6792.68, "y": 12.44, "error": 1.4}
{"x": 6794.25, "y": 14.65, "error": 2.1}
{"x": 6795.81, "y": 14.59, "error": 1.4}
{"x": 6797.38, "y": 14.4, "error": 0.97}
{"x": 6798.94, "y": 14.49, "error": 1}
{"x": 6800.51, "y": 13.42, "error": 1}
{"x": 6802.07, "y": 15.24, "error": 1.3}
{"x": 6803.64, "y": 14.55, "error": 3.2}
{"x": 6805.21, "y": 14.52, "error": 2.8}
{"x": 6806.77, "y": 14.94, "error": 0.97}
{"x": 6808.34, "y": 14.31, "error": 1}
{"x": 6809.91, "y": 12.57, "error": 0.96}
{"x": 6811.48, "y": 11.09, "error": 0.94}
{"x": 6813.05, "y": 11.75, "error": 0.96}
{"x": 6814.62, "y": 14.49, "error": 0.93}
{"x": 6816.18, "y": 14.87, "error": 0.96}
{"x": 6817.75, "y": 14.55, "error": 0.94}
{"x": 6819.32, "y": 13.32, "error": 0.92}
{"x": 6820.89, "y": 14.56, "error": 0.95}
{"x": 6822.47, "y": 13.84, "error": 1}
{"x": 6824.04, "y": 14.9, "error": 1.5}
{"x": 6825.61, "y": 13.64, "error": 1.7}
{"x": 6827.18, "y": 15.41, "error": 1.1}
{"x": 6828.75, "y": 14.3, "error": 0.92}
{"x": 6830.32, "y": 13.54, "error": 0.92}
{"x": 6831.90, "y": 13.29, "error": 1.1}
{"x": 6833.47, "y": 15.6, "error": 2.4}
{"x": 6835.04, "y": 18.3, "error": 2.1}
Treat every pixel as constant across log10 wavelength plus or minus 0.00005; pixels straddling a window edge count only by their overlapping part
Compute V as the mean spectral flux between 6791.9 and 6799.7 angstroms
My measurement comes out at 14.1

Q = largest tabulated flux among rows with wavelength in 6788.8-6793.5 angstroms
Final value 13.79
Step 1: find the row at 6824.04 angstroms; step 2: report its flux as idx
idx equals 14.9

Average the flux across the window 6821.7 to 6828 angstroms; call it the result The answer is 14.5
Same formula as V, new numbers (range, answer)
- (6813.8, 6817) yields 14.7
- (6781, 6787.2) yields 13.4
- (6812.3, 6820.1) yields 13.8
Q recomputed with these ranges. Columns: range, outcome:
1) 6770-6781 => 16.65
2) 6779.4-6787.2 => 15.43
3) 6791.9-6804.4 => 15.24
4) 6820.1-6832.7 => 15.41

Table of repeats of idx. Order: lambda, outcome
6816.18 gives 14.87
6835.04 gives 18.3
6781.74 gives 13.34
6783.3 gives 13.19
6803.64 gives 14.55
